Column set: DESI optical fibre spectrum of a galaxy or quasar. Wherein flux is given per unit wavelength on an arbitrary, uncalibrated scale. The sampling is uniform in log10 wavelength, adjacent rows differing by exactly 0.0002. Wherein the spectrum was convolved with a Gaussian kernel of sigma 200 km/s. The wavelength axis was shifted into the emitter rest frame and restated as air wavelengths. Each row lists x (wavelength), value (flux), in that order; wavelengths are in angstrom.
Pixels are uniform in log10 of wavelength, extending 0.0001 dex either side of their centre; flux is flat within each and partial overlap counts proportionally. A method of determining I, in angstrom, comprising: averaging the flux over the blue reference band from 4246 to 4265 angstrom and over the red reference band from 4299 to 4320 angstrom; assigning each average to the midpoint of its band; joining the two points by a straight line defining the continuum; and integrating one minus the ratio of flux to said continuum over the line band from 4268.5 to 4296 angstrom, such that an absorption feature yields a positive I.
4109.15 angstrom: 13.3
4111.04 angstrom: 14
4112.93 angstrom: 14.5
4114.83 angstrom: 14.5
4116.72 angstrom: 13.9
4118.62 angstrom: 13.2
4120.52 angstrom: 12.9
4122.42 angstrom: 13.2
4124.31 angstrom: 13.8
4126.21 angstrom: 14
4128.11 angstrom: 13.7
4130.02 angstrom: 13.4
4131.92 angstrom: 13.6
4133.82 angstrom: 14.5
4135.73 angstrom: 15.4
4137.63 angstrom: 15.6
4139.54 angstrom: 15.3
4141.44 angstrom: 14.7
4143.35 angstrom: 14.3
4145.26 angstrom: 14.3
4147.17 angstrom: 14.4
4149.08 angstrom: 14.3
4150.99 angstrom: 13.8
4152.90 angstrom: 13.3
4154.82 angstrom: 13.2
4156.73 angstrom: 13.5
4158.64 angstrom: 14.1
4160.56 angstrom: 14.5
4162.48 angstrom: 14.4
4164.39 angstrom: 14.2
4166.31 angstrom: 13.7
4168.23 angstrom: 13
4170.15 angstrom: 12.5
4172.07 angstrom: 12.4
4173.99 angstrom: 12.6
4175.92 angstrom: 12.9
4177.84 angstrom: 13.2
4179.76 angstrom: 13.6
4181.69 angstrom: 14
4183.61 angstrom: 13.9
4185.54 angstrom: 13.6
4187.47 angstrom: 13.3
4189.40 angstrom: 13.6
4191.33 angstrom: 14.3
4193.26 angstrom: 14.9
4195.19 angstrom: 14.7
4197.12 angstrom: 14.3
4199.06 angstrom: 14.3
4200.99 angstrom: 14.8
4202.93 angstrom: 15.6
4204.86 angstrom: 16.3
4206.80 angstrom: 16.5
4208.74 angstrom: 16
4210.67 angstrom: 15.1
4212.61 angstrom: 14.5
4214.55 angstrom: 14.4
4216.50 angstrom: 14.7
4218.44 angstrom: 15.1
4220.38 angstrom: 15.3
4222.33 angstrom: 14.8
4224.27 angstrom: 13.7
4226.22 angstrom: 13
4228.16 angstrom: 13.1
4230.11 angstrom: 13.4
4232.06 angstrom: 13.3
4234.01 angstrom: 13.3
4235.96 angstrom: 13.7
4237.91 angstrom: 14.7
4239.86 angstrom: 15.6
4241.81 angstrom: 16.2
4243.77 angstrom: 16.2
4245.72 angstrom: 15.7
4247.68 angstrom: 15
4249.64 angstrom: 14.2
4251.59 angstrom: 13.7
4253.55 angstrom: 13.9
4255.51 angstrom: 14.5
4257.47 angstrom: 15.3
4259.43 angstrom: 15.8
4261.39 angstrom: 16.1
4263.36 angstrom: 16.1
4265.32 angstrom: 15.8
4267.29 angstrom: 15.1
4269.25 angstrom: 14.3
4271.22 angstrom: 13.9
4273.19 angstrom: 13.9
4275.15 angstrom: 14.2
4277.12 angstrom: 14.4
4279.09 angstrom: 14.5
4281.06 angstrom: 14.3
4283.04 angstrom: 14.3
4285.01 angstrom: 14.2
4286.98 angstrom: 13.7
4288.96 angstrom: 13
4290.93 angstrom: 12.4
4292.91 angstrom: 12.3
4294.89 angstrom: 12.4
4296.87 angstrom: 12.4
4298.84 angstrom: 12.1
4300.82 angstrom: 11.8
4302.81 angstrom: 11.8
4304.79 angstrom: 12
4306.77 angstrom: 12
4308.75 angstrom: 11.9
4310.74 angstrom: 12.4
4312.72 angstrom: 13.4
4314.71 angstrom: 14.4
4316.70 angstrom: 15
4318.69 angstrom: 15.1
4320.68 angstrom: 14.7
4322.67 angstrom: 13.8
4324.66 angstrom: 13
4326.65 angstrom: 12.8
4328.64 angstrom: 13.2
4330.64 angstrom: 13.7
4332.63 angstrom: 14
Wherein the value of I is 0.6 angstrom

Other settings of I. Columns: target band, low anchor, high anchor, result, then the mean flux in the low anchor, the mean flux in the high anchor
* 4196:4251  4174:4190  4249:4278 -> -2.4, 13.5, 14.8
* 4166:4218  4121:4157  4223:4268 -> 0.7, 14.1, 14.7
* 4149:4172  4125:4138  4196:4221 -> 1.5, 14.2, 15.1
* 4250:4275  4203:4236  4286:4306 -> -2.8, 14.5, 12.4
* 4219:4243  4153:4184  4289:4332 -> -1.7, 13.5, 13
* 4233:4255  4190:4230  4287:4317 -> -1.3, 14.7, 12.6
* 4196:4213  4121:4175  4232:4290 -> -1.2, 13.9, 14.6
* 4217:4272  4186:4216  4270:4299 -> -2.1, 14.8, 13.5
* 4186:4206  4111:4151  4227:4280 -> -0.2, 14.2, 14.7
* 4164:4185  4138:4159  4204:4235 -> 1.5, 14.2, 14.5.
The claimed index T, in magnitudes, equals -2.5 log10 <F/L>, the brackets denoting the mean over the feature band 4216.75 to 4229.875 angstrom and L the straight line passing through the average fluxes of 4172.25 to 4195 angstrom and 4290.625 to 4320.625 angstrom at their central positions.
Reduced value -0.06 mag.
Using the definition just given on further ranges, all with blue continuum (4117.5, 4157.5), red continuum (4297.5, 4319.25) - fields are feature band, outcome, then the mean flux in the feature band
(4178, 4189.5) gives 0.01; 13.6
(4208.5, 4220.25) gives -0.11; 14.9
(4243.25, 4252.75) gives -0.13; 14.9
